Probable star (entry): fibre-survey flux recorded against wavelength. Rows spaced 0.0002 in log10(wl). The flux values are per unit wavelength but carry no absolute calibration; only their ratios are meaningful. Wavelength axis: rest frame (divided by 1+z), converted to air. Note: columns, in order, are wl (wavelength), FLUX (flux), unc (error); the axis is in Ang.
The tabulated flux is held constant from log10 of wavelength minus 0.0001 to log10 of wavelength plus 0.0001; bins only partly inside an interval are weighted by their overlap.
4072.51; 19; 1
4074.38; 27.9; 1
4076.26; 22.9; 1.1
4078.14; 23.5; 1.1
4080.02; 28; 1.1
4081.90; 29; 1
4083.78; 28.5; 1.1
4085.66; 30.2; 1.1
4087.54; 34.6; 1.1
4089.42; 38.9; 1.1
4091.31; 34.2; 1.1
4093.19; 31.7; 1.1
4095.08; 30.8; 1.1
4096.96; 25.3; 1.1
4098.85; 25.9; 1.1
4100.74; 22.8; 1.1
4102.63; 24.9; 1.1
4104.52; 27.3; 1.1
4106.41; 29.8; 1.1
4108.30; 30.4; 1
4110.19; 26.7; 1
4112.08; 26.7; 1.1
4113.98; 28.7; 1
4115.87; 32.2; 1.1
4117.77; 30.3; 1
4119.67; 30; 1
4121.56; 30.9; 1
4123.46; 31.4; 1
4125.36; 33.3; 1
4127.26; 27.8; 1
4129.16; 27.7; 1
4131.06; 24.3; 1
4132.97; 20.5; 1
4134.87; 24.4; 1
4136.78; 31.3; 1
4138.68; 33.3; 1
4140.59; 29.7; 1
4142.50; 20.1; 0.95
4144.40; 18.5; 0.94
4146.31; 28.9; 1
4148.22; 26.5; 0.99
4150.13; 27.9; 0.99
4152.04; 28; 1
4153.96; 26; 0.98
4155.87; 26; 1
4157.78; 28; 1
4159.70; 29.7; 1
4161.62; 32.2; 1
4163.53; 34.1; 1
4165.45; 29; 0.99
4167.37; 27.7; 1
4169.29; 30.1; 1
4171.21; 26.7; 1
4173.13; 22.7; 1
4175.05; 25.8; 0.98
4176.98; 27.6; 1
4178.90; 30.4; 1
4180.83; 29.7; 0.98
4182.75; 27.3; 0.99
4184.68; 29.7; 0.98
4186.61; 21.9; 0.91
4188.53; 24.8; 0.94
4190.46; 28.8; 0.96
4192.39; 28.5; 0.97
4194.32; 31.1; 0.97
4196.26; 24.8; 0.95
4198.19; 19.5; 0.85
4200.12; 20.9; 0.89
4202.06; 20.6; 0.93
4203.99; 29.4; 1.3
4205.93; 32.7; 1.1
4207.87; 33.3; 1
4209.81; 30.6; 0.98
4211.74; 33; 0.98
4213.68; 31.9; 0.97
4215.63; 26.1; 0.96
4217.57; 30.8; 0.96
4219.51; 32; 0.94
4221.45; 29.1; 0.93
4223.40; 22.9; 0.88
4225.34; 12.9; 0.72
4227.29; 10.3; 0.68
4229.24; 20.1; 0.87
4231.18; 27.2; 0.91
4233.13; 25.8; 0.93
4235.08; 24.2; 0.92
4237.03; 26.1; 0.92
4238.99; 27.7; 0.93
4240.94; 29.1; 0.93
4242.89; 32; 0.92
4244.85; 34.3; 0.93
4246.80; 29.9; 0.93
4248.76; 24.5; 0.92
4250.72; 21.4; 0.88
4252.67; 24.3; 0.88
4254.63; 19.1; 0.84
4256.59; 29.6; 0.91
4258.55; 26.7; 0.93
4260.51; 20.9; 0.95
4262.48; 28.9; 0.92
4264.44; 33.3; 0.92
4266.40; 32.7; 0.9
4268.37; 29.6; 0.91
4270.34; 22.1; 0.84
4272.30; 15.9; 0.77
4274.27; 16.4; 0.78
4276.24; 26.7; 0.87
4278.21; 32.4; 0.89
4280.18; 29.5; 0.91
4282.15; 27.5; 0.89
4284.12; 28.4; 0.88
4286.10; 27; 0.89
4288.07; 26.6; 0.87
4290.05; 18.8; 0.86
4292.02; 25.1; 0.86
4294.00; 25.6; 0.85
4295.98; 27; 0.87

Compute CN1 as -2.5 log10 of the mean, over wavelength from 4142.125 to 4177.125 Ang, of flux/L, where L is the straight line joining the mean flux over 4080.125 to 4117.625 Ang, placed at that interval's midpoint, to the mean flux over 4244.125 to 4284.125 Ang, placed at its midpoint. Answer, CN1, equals 0.04 mag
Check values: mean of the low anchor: 29.4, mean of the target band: 27.2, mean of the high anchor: 26.3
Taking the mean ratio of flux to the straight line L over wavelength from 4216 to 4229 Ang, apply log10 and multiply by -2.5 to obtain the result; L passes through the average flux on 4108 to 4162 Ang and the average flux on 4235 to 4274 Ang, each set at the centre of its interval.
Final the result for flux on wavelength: 0.17 mag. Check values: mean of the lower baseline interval 27.9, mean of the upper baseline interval 26.5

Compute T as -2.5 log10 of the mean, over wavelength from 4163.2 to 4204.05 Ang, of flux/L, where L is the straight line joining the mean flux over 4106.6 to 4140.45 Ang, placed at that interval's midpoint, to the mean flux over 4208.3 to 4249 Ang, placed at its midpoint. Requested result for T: 0.040 mag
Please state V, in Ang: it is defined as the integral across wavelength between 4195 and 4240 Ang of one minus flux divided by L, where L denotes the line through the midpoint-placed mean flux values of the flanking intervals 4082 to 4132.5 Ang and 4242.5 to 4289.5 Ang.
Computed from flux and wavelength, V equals 2.6 Ang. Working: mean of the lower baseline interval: 29.3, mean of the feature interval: 25.8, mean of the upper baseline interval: 26.5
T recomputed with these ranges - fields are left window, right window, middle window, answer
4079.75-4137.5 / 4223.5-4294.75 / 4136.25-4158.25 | 0.04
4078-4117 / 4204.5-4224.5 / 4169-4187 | 0.10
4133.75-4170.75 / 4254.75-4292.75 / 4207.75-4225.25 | -0.08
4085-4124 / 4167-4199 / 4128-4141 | 0.05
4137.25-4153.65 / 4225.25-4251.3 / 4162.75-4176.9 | -0.06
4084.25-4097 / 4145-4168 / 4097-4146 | 0.12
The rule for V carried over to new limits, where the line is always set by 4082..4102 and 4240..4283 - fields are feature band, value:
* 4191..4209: 0.70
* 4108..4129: -0.11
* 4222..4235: 3.27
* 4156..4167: -0.53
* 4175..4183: -0.04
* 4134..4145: 1.02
